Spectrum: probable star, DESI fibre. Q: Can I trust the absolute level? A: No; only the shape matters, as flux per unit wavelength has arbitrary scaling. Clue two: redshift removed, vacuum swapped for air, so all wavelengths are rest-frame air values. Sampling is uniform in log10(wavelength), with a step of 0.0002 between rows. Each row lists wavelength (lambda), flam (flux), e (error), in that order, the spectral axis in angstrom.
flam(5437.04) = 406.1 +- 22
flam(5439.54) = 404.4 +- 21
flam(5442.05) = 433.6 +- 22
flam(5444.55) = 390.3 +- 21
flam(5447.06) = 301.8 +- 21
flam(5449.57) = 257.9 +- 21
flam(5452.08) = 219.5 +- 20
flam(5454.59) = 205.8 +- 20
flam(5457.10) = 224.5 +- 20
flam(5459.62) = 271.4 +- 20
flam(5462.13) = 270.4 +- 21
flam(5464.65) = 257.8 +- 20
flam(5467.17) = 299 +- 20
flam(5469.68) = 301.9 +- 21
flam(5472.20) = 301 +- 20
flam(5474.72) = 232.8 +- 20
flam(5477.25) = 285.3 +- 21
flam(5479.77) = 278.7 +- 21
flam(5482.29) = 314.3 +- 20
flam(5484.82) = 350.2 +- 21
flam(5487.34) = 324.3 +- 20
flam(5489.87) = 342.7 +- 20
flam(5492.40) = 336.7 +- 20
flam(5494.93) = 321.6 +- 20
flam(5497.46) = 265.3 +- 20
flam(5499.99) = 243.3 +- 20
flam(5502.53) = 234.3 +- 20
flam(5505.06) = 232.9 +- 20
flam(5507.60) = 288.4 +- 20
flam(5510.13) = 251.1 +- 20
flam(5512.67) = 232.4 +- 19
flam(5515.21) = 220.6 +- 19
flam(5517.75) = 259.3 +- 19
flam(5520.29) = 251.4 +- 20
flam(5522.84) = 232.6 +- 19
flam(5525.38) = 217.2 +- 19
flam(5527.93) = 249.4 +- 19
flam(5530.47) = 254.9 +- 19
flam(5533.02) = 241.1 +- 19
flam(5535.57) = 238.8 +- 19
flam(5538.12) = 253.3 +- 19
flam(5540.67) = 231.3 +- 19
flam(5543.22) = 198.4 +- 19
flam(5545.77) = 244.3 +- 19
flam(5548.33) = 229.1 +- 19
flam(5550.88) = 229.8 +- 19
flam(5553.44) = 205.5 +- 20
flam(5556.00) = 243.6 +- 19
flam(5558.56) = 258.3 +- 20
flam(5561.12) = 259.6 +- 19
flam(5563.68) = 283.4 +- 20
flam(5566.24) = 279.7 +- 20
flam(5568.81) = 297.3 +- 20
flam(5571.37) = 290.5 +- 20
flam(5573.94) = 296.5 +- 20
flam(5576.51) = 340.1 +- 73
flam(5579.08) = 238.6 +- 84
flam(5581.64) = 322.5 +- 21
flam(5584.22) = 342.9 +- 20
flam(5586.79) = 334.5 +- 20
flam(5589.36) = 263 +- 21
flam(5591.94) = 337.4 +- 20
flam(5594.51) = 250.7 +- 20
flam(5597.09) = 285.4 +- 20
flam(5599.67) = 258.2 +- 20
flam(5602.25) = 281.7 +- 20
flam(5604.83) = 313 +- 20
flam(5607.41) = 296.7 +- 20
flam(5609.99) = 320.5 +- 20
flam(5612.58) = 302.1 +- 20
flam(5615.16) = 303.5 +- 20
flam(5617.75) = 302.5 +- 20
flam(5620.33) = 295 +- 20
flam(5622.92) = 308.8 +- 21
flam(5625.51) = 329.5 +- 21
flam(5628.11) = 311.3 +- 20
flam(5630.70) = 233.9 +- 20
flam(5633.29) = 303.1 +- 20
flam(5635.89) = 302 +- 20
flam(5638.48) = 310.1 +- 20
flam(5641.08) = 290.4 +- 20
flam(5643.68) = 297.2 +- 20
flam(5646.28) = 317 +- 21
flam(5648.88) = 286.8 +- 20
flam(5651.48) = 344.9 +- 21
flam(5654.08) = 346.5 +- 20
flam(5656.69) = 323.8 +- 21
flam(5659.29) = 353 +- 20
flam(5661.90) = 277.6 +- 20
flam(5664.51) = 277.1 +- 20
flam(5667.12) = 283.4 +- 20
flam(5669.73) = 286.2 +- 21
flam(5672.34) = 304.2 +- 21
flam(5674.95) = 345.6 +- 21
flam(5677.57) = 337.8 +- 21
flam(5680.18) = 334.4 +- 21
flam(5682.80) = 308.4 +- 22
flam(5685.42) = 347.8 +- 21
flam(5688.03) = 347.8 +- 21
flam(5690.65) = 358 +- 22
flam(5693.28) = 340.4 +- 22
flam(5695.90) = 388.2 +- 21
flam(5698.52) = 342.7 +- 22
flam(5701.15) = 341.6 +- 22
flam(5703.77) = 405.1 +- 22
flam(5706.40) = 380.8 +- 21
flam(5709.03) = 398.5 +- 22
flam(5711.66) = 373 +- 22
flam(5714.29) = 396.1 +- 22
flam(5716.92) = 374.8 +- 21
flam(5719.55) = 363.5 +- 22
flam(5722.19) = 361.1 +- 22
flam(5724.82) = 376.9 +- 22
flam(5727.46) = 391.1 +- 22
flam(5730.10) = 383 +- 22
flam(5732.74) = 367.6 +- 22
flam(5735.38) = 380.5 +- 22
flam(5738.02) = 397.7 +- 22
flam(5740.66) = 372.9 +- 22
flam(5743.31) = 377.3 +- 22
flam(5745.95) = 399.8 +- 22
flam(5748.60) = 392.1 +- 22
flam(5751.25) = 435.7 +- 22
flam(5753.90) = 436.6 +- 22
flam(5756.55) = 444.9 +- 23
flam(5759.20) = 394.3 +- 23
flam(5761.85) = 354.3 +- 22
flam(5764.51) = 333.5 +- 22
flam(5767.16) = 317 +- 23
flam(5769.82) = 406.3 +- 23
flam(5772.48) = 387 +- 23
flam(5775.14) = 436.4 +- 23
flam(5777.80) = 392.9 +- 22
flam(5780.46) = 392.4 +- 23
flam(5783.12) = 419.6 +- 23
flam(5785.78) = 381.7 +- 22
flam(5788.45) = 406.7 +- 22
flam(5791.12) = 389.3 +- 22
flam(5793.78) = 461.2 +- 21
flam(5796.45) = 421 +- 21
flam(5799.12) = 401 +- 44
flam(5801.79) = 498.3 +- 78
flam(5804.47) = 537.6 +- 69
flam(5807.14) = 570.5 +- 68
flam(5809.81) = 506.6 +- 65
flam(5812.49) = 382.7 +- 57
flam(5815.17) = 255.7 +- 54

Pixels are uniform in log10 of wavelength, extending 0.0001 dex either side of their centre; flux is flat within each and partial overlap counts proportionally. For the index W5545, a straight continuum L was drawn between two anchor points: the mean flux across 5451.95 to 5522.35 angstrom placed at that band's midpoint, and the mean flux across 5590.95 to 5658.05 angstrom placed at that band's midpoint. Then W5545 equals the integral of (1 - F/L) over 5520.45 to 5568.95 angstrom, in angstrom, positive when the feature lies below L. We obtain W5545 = 7.0 angstrom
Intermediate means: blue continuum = 272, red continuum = 302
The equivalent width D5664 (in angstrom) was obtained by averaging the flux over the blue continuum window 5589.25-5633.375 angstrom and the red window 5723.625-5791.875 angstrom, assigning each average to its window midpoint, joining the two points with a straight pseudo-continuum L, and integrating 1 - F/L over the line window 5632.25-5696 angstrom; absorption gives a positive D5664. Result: 2.0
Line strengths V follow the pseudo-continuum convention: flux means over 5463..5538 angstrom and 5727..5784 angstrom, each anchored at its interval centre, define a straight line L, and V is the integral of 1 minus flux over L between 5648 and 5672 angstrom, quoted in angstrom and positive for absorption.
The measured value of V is 2.6 angstrom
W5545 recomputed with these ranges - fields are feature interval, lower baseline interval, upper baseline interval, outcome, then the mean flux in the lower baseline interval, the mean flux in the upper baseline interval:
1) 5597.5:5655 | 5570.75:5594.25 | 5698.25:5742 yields 4.6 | 305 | 378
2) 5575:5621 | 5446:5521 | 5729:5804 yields 3.5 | 273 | 401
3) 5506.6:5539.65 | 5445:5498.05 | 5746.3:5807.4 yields 6.7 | 286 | 415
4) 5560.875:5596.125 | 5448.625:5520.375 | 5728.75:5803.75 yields 2.1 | 272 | 400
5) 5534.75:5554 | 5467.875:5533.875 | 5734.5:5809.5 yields 4.3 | 272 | 414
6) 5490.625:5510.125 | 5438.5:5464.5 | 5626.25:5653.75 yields 1.5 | 295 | 302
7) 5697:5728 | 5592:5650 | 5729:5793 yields -1.4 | 296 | 392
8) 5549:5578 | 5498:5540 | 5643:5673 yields -0.6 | 244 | 308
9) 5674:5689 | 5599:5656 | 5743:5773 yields 0.1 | 303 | 390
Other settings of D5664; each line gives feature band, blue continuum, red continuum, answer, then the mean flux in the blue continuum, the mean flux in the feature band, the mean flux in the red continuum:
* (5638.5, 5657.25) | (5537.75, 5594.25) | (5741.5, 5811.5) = 0.8 angstrom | 272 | 314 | 419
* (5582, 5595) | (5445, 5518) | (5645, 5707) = -0.2 angstrom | 275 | 310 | 332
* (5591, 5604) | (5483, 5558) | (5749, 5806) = 0.9 angstrom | 256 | 282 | 412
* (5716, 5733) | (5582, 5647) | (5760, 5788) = -0.8 angstrom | 300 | 374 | 383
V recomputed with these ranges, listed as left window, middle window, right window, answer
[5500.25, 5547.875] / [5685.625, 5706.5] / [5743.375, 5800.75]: -0.6 angstrom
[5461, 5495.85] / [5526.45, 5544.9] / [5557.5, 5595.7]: 3.6 angstrom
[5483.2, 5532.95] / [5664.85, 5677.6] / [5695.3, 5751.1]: 1.7 angstrom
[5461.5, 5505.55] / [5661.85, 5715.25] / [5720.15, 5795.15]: 3.5 angstrom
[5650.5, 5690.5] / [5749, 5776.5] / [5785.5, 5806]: 1.0 angstrom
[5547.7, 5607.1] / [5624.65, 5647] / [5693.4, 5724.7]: 1.7 angstrom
